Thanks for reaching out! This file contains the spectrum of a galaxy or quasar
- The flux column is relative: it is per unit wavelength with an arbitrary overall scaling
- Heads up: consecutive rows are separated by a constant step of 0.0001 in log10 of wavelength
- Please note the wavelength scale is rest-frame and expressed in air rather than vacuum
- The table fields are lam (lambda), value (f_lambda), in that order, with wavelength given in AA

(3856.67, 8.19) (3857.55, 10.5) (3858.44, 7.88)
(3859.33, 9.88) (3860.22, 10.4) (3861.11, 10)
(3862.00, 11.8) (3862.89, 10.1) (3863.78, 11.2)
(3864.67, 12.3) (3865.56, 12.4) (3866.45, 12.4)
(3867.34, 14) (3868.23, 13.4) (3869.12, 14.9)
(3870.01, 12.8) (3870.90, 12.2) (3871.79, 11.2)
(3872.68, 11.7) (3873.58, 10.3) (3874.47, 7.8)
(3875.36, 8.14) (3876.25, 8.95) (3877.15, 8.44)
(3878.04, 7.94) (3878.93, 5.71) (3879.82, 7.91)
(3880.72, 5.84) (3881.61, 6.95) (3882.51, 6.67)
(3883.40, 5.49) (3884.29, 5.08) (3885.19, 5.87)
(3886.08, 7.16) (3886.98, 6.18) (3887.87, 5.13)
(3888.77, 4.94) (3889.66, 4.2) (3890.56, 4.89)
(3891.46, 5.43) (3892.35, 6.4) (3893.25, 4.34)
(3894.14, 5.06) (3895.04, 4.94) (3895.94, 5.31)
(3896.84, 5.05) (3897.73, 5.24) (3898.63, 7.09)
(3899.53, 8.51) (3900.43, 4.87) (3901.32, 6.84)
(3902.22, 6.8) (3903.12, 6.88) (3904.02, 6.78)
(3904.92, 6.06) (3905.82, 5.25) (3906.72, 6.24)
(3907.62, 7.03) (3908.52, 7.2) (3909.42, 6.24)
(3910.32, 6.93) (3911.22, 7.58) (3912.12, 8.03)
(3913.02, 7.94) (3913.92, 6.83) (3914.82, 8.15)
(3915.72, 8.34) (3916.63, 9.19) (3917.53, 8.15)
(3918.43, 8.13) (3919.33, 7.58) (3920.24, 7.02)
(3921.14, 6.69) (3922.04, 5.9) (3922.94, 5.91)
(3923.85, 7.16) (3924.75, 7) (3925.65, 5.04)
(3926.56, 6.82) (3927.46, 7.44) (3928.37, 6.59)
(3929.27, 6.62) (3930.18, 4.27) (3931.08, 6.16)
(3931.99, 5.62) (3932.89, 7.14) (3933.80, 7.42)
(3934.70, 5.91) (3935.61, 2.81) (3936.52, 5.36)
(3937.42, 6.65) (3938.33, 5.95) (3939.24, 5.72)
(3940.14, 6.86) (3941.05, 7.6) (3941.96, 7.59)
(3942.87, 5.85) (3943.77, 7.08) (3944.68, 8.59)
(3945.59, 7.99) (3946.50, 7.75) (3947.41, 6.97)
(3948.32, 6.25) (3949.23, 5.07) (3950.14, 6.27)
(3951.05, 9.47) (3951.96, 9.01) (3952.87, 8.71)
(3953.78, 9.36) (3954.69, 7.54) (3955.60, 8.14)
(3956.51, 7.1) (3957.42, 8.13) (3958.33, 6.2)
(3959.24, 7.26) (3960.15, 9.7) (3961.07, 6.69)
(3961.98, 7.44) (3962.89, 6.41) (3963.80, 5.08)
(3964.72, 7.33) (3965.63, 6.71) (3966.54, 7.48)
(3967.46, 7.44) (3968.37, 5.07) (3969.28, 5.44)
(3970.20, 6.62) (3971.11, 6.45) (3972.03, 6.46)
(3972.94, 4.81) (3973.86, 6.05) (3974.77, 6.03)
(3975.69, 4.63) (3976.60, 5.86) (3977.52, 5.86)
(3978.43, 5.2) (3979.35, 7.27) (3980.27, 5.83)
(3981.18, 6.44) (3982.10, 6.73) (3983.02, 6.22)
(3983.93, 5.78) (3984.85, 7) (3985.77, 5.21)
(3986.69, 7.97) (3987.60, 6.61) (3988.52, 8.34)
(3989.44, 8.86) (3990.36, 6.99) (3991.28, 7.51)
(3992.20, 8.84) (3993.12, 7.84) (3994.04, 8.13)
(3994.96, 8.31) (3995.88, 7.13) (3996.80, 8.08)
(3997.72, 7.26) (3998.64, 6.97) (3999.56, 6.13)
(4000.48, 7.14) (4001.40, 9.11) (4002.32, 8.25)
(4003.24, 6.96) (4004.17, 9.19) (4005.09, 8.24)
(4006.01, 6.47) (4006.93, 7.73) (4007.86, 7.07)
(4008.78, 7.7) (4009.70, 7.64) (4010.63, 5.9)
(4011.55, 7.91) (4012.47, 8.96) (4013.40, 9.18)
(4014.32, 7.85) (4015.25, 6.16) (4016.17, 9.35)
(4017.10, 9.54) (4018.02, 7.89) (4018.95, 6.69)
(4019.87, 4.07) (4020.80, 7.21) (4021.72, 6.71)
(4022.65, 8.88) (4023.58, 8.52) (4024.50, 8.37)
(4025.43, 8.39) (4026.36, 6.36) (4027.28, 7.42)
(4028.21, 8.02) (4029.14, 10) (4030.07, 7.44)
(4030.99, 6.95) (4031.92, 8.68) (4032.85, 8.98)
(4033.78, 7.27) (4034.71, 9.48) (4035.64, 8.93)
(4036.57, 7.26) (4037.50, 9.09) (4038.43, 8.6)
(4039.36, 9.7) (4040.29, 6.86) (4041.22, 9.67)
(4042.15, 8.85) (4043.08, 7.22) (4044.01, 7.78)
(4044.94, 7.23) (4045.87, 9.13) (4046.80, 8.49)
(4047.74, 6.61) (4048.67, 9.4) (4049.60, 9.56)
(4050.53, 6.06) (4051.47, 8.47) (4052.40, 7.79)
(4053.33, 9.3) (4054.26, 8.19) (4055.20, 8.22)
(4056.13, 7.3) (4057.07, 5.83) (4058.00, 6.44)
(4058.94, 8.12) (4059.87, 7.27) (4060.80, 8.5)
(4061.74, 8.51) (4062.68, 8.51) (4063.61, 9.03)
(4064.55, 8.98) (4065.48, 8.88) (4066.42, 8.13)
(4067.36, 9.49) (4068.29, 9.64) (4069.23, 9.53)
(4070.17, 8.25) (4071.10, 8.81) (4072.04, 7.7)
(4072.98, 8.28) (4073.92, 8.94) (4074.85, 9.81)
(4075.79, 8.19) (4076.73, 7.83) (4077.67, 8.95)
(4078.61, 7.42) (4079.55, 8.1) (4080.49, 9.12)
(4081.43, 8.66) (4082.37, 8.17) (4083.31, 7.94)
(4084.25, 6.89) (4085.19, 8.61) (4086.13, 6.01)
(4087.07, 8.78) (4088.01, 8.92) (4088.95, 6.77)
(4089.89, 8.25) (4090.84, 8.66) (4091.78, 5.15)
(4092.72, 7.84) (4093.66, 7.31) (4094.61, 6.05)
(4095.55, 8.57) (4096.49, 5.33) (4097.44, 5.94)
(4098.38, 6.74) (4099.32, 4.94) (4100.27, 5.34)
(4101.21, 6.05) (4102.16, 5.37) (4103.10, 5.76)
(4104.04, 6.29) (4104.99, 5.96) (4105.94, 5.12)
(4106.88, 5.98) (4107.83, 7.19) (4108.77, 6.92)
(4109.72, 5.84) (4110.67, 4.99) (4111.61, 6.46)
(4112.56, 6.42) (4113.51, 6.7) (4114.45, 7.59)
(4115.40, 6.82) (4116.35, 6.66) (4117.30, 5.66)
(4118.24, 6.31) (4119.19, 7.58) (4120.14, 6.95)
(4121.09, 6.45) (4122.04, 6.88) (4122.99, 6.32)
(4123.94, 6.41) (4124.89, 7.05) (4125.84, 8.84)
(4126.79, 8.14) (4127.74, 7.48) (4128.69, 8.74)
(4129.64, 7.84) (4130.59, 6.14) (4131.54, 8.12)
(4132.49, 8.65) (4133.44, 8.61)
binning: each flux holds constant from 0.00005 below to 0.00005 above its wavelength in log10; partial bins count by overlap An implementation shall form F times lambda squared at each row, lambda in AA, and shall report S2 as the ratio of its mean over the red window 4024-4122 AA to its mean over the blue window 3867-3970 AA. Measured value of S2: 1.16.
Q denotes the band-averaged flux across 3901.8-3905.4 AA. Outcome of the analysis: 6.61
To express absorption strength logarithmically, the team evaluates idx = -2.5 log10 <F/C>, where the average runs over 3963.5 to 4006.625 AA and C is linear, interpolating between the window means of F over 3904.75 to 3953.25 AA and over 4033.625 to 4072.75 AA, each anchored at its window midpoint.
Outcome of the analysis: 0.10 mag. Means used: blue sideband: 6.87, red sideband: 8.3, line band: 6.89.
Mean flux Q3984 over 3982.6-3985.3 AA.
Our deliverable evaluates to 6.34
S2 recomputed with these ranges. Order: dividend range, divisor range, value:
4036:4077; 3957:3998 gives 1.27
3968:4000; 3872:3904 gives 1.07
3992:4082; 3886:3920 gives 1.33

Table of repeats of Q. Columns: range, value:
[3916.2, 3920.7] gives 8.01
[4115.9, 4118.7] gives 6.22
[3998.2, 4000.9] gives 6.74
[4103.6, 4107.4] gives 5.84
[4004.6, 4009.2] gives 7.46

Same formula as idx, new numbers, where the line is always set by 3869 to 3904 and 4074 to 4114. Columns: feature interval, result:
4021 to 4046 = -0.16 mag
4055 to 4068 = -0.15 mag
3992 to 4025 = -0.09 mag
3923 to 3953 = 0.07 mag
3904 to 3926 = 0.00 mag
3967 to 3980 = 0.19 mag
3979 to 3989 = 0.06 mag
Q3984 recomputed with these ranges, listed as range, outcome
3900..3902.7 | 6.2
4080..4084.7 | 8.16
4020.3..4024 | 7.78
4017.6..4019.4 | 7.26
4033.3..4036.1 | 8.55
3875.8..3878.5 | 8.43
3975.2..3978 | 5.46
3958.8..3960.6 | 8.5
